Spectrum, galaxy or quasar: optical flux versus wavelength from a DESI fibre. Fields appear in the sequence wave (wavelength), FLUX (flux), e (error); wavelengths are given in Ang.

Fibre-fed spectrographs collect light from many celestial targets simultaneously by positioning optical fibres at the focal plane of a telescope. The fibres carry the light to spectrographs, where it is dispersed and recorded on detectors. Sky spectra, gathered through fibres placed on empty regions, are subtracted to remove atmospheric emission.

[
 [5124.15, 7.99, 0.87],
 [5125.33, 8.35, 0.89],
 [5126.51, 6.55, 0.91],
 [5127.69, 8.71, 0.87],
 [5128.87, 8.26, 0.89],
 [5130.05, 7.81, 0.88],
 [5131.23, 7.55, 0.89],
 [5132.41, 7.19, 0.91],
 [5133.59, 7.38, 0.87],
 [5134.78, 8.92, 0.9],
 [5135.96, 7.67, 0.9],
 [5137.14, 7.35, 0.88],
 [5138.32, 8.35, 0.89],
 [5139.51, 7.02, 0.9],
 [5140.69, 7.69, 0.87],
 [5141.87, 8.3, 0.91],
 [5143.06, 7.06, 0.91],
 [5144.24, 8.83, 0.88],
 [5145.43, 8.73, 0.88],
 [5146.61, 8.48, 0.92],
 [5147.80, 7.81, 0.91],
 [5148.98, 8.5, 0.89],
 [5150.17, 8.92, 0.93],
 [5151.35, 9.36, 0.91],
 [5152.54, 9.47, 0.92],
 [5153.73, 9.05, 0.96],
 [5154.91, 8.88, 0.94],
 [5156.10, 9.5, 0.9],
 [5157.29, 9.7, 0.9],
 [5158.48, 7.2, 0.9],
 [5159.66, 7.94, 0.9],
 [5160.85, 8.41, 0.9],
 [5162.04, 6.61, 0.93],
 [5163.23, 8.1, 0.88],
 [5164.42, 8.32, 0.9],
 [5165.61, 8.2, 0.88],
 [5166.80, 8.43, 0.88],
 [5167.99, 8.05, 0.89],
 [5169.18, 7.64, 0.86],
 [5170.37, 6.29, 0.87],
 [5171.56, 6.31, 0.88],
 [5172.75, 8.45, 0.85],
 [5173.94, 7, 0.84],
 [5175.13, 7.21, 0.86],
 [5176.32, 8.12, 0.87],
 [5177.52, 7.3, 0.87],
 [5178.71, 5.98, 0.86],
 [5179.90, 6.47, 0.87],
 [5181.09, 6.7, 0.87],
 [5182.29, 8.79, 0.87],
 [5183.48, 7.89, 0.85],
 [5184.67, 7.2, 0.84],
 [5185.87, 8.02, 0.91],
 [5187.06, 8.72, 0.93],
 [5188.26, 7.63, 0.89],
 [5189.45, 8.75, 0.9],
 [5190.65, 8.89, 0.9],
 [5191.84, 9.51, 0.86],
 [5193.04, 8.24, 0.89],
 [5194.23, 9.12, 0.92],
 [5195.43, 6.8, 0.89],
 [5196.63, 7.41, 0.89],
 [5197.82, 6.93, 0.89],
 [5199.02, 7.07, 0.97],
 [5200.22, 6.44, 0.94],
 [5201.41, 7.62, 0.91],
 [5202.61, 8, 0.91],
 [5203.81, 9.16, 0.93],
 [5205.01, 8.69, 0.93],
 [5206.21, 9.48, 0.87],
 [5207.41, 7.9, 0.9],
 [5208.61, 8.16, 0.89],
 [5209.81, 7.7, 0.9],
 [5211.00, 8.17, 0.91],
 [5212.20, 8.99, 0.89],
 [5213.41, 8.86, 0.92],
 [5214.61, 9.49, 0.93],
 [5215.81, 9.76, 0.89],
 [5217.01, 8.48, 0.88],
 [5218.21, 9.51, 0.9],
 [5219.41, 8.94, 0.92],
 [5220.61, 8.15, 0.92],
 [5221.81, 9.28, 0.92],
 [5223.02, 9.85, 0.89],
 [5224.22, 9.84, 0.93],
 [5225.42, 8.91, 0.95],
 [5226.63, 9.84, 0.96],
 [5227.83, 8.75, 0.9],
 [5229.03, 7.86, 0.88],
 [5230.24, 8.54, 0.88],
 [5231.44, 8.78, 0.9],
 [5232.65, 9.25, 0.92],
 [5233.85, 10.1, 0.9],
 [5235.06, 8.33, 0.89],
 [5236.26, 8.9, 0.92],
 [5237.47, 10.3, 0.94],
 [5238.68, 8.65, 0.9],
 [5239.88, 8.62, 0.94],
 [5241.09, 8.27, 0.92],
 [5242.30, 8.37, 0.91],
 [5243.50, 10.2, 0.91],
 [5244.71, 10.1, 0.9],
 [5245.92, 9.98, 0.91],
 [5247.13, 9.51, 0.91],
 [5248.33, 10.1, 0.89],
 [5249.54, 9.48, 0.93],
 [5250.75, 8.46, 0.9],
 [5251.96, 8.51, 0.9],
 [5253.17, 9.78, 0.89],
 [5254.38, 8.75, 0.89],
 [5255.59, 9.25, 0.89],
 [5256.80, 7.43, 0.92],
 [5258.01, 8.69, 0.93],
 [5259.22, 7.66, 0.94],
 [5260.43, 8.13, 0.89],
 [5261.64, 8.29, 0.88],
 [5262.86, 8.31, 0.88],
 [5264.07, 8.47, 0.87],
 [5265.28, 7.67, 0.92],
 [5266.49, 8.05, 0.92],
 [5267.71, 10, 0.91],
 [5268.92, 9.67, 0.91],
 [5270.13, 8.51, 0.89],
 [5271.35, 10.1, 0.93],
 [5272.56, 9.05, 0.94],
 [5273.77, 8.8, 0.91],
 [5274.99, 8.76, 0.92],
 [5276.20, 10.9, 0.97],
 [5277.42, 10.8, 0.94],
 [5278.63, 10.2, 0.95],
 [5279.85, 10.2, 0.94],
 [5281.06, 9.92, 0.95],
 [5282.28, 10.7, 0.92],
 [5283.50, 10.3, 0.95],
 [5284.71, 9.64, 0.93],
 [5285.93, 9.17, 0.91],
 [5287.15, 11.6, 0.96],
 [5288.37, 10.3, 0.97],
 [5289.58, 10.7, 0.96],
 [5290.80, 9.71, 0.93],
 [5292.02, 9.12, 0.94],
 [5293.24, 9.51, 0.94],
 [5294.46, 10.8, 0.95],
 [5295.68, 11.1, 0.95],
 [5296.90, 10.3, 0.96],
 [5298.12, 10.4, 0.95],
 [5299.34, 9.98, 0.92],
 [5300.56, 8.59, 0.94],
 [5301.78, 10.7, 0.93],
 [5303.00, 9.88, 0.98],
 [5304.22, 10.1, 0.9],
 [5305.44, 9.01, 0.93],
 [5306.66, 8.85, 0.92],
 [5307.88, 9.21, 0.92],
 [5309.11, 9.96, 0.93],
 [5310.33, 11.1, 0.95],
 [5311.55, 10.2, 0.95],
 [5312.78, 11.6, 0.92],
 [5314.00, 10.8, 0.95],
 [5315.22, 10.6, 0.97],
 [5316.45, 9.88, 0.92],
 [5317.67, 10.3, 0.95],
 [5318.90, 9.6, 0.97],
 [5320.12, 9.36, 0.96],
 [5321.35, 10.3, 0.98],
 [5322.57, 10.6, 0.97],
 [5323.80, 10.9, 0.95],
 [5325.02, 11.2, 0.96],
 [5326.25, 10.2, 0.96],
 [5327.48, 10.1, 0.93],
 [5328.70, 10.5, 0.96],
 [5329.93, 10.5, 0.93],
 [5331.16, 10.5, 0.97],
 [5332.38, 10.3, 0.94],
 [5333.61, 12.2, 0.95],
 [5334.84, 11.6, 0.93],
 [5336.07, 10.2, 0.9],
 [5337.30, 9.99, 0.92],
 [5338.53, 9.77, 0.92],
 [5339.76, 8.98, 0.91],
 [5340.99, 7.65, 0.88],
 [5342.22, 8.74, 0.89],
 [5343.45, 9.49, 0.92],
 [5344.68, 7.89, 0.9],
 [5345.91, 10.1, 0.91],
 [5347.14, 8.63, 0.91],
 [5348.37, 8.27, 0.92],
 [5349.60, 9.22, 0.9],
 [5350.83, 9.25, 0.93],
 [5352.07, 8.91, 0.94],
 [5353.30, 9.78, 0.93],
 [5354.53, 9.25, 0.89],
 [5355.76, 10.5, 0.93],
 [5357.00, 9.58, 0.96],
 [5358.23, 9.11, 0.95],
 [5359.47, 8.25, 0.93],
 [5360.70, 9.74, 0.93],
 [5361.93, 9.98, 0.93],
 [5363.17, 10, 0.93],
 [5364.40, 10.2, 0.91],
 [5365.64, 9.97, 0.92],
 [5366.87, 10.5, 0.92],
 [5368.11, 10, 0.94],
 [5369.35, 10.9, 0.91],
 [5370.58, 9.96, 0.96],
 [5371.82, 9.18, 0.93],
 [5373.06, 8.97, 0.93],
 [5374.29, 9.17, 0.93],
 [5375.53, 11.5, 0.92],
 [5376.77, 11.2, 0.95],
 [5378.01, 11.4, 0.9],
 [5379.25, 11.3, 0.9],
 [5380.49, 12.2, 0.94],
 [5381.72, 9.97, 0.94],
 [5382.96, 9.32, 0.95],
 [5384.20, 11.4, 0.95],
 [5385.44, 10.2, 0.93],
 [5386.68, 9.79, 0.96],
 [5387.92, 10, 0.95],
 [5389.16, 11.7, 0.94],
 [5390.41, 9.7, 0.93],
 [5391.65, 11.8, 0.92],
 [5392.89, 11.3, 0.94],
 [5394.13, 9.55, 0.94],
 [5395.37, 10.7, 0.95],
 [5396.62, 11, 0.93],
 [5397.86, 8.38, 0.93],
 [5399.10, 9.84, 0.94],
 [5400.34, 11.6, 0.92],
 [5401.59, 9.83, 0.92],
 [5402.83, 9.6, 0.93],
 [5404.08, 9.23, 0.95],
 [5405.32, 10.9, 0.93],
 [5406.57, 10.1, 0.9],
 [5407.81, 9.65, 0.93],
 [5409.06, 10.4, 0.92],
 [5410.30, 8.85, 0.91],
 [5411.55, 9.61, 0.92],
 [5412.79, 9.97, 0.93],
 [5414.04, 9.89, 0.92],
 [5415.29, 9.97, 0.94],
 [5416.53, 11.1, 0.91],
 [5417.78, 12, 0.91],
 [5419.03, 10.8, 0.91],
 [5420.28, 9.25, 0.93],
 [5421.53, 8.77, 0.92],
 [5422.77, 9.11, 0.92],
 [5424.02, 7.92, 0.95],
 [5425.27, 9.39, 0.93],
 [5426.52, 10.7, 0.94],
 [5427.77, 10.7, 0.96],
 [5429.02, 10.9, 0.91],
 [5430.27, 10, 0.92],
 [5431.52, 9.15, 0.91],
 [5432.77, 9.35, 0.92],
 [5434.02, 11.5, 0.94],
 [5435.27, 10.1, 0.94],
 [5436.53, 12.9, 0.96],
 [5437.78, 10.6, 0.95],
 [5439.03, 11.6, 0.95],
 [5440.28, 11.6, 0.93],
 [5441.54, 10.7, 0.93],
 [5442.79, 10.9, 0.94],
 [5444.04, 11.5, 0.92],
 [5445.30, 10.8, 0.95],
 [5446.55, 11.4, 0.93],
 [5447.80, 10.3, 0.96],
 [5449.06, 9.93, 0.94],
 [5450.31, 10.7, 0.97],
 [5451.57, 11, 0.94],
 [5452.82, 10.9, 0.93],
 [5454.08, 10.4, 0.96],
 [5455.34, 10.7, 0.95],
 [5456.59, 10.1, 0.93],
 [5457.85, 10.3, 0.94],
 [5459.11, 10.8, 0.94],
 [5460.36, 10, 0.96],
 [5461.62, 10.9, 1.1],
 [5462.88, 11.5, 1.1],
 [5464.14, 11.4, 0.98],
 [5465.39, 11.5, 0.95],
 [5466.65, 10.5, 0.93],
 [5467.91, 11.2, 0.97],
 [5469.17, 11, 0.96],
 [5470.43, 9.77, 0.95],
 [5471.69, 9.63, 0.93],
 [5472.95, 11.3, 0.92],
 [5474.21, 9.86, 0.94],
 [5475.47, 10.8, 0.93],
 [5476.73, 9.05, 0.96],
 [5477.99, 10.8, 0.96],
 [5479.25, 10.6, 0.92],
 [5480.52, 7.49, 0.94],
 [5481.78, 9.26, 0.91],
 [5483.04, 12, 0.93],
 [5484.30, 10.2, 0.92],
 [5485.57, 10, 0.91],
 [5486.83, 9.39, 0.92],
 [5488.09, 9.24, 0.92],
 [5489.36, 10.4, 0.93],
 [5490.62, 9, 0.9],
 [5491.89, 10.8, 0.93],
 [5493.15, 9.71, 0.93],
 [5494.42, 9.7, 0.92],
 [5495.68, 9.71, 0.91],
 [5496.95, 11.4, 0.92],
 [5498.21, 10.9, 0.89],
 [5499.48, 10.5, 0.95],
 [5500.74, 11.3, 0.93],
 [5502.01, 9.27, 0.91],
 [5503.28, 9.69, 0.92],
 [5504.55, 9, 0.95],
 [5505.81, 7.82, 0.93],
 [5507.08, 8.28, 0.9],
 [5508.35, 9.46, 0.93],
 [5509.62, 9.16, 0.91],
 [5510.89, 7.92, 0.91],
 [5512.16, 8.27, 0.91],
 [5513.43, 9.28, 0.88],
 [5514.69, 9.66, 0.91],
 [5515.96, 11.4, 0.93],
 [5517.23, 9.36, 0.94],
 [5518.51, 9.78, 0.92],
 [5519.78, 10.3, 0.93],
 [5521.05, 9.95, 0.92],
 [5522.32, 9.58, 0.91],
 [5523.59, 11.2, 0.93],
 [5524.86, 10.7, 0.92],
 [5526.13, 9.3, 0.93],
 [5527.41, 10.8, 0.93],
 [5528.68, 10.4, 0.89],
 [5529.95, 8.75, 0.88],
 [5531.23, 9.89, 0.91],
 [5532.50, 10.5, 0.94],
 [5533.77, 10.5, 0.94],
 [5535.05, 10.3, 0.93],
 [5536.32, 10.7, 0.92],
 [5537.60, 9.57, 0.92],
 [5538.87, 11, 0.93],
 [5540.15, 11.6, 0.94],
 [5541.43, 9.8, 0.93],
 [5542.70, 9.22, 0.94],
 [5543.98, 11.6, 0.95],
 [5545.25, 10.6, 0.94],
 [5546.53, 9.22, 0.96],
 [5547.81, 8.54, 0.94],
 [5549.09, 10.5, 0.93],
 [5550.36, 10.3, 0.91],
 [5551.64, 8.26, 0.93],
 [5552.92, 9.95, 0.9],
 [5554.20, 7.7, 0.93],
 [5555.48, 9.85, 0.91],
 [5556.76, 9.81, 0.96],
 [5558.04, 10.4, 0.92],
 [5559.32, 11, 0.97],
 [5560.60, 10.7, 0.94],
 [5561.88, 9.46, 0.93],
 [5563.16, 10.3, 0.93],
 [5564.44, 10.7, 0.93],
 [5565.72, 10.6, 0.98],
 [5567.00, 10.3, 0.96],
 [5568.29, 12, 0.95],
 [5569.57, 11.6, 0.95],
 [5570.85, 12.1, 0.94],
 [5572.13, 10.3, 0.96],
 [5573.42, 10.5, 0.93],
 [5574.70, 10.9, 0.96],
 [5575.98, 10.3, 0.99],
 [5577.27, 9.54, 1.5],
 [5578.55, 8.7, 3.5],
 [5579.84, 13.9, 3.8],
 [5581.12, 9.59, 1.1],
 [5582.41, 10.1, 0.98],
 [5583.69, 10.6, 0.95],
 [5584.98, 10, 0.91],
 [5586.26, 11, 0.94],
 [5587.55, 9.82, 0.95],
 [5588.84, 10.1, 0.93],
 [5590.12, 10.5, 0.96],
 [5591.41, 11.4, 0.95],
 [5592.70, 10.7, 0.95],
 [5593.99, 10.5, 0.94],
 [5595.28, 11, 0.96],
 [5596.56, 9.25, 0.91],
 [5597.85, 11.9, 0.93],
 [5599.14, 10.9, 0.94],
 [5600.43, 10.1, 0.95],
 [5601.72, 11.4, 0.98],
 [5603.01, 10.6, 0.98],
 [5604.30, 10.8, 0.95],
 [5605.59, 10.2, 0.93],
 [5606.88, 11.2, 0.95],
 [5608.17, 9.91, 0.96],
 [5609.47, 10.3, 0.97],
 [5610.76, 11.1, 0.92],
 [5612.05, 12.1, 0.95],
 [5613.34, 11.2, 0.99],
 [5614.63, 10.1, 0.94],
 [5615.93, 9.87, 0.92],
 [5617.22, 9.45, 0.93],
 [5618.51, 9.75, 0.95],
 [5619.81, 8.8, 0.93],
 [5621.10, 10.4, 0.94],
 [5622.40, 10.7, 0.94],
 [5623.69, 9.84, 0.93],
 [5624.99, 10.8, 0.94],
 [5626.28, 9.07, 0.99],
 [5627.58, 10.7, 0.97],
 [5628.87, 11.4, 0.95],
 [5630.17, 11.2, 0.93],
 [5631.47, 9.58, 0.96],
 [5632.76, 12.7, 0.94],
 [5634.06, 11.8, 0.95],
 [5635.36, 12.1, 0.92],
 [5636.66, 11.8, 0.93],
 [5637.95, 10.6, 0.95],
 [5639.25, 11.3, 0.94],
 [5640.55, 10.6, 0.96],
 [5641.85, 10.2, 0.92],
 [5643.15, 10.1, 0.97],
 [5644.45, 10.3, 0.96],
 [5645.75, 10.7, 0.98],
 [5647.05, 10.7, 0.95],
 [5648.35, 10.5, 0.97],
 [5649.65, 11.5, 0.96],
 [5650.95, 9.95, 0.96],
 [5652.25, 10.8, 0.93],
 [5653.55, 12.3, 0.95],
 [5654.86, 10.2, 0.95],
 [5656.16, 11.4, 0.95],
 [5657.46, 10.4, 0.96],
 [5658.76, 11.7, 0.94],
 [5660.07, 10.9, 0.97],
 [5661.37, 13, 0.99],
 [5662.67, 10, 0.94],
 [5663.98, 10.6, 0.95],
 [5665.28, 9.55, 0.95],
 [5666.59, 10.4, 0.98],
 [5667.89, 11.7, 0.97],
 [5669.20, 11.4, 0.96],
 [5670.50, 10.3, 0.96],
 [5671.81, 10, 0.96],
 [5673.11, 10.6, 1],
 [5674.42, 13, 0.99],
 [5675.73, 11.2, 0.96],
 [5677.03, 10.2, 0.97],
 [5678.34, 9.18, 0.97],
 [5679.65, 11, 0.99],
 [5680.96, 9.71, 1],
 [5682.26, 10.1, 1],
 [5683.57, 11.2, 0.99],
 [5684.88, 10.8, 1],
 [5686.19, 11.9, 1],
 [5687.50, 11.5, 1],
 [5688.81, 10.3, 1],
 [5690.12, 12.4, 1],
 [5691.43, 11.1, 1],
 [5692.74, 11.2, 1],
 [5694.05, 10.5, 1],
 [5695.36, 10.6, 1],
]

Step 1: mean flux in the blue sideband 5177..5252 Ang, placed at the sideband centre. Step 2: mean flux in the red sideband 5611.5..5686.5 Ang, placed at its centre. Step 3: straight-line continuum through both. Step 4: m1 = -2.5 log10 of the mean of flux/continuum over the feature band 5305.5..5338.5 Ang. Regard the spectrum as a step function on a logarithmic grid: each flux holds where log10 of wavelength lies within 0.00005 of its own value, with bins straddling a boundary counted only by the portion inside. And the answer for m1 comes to -0.14 mag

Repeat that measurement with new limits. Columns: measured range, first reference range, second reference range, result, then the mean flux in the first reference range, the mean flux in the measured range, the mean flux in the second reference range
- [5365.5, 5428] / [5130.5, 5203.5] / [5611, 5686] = -0.10 mag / 7.93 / 10.2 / 10.7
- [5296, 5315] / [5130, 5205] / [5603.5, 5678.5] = -0.15 mag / 7.95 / 10.1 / 10.7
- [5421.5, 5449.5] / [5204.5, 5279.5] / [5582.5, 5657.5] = -0.07 mag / 9.01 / 10.5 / 10.7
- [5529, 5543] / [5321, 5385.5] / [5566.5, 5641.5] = 0.03 mag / 9.99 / 10.2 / 10.7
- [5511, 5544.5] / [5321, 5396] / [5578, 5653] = 0.04 mag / 10.1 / 10.1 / 10.6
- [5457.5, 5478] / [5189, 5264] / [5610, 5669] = -0.07 mag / 8.73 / 10.6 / 10.8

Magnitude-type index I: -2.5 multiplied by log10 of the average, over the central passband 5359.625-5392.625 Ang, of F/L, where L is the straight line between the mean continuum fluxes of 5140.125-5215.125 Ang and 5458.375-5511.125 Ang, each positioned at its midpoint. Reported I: -0.11 mag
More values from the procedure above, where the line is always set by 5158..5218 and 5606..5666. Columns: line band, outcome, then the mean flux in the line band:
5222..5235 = -0.12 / 9.14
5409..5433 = -0.06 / 9.89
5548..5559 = 0.07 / 9.59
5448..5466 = -0.12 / 10.7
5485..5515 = 0.03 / 9.58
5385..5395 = -0.15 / 10.5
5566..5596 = -0.03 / 10.7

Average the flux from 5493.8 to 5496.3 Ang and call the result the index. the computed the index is 9.73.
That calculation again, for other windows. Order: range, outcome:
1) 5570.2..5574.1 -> 11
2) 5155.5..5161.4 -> 8.55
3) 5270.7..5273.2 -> 9.55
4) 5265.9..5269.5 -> 9.23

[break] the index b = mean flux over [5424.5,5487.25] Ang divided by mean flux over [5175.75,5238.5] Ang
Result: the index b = 1.3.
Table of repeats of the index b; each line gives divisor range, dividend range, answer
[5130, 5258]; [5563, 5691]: 1.28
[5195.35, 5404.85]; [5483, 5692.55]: 1.09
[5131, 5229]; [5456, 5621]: 1.25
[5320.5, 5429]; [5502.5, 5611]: 1.01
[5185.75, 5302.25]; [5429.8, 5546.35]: 1.13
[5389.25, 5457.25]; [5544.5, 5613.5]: 1.01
